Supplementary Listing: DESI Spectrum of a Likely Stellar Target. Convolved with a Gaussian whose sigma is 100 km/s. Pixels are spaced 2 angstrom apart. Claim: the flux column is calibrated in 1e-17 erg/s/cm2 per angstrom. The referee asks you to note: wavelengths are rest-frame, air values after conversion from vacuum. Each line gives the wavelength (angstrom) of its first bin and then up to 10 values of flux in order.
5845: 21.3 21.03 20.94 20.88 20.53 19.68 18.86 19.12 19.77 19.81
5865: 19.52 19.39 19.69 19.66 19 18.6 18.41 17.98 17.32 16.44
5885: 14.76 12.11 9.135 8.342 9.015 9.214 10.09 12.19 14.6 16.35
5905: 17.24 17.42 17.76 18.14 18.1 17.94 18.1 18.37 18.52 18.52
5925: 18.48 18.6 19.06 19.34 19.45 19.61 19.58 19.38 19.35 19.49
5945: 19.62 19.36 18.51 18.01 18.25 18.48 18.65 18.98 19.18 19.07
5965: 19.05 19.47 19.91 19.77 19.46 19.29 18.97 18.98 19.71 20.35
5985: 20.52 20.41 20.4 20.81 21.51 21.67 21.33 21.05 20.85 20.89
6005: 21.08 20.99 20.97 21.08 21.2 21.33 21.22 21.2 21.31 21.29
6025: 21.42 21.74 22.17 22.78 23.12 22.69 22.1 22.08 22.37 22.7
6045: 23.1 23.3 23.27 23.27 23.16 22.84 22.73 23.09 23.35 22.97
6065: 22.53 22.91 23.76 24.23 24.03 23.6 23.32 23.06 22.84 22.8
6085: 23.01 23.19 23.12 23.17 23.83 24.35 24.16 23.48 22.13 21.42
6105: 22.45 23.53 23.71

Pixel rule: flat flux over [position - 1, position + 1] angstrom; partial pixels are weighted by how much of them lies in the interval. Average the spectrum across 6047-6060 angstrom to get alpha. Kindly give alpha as 23.1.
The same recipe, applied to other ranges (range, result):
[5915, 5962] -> 18.9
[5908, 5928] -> 18.3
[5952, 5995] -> 19.6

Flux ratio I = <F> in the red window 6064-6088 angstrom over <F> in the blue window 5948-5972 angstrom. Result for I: 1.2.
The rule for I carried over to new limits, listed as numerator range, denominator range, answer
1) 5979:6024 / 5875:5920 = 1.39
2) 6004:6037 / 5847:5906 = 1.30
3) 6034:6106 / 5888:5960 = 1.36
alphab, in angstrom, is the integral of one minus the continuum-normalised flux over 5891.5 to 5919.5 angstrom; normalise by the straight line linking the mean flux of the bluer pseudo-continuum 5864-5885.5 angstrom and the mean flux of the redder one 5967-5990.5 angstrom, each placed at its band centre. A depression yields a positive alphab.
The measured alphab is 5.4 angstrom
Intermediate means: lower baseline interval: 18.3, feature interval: 15.1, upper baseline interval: 19.8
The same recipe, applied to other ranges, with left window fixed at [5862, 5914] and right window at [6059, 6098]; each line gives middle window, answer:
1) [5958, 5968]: -0.2 angstrom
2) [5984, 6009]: -1.1 angstrom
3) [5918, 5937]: -1.7 angstrom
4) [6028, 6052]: -1.0 angstrom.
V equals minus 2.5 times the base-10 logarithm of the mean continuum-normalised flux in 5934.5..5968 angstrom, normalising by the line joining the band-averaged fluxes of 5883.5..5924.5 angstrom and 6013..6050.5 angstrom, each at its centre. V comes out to -0.09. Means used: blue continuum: 14.9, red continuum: 22.2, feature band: 19.1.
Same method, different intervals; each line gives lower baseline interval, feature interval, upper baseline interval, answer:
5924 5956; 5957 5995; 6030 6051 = 0.03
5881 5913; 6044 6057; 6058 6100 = -0.06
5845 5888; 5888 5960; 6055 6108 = 0.18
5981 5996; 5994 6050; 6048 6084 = 0.00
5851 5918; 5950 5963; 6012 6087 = 0.03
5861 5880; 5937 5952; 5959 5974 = 0.01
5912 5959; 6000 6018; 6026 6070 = 0.02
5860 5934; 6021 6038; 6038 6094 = -0.02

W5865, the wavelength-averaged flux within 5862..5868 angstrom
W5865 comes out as 19.6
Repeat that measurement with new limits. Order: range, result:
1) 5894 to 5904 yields 12.5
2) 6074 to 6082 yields 23.2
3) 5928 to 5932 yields 19.2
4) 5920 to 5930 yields 18.6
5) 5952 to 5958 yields 18.5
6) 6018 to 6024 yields 21.3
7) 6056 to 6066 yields 22.9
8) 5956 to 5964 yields 19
